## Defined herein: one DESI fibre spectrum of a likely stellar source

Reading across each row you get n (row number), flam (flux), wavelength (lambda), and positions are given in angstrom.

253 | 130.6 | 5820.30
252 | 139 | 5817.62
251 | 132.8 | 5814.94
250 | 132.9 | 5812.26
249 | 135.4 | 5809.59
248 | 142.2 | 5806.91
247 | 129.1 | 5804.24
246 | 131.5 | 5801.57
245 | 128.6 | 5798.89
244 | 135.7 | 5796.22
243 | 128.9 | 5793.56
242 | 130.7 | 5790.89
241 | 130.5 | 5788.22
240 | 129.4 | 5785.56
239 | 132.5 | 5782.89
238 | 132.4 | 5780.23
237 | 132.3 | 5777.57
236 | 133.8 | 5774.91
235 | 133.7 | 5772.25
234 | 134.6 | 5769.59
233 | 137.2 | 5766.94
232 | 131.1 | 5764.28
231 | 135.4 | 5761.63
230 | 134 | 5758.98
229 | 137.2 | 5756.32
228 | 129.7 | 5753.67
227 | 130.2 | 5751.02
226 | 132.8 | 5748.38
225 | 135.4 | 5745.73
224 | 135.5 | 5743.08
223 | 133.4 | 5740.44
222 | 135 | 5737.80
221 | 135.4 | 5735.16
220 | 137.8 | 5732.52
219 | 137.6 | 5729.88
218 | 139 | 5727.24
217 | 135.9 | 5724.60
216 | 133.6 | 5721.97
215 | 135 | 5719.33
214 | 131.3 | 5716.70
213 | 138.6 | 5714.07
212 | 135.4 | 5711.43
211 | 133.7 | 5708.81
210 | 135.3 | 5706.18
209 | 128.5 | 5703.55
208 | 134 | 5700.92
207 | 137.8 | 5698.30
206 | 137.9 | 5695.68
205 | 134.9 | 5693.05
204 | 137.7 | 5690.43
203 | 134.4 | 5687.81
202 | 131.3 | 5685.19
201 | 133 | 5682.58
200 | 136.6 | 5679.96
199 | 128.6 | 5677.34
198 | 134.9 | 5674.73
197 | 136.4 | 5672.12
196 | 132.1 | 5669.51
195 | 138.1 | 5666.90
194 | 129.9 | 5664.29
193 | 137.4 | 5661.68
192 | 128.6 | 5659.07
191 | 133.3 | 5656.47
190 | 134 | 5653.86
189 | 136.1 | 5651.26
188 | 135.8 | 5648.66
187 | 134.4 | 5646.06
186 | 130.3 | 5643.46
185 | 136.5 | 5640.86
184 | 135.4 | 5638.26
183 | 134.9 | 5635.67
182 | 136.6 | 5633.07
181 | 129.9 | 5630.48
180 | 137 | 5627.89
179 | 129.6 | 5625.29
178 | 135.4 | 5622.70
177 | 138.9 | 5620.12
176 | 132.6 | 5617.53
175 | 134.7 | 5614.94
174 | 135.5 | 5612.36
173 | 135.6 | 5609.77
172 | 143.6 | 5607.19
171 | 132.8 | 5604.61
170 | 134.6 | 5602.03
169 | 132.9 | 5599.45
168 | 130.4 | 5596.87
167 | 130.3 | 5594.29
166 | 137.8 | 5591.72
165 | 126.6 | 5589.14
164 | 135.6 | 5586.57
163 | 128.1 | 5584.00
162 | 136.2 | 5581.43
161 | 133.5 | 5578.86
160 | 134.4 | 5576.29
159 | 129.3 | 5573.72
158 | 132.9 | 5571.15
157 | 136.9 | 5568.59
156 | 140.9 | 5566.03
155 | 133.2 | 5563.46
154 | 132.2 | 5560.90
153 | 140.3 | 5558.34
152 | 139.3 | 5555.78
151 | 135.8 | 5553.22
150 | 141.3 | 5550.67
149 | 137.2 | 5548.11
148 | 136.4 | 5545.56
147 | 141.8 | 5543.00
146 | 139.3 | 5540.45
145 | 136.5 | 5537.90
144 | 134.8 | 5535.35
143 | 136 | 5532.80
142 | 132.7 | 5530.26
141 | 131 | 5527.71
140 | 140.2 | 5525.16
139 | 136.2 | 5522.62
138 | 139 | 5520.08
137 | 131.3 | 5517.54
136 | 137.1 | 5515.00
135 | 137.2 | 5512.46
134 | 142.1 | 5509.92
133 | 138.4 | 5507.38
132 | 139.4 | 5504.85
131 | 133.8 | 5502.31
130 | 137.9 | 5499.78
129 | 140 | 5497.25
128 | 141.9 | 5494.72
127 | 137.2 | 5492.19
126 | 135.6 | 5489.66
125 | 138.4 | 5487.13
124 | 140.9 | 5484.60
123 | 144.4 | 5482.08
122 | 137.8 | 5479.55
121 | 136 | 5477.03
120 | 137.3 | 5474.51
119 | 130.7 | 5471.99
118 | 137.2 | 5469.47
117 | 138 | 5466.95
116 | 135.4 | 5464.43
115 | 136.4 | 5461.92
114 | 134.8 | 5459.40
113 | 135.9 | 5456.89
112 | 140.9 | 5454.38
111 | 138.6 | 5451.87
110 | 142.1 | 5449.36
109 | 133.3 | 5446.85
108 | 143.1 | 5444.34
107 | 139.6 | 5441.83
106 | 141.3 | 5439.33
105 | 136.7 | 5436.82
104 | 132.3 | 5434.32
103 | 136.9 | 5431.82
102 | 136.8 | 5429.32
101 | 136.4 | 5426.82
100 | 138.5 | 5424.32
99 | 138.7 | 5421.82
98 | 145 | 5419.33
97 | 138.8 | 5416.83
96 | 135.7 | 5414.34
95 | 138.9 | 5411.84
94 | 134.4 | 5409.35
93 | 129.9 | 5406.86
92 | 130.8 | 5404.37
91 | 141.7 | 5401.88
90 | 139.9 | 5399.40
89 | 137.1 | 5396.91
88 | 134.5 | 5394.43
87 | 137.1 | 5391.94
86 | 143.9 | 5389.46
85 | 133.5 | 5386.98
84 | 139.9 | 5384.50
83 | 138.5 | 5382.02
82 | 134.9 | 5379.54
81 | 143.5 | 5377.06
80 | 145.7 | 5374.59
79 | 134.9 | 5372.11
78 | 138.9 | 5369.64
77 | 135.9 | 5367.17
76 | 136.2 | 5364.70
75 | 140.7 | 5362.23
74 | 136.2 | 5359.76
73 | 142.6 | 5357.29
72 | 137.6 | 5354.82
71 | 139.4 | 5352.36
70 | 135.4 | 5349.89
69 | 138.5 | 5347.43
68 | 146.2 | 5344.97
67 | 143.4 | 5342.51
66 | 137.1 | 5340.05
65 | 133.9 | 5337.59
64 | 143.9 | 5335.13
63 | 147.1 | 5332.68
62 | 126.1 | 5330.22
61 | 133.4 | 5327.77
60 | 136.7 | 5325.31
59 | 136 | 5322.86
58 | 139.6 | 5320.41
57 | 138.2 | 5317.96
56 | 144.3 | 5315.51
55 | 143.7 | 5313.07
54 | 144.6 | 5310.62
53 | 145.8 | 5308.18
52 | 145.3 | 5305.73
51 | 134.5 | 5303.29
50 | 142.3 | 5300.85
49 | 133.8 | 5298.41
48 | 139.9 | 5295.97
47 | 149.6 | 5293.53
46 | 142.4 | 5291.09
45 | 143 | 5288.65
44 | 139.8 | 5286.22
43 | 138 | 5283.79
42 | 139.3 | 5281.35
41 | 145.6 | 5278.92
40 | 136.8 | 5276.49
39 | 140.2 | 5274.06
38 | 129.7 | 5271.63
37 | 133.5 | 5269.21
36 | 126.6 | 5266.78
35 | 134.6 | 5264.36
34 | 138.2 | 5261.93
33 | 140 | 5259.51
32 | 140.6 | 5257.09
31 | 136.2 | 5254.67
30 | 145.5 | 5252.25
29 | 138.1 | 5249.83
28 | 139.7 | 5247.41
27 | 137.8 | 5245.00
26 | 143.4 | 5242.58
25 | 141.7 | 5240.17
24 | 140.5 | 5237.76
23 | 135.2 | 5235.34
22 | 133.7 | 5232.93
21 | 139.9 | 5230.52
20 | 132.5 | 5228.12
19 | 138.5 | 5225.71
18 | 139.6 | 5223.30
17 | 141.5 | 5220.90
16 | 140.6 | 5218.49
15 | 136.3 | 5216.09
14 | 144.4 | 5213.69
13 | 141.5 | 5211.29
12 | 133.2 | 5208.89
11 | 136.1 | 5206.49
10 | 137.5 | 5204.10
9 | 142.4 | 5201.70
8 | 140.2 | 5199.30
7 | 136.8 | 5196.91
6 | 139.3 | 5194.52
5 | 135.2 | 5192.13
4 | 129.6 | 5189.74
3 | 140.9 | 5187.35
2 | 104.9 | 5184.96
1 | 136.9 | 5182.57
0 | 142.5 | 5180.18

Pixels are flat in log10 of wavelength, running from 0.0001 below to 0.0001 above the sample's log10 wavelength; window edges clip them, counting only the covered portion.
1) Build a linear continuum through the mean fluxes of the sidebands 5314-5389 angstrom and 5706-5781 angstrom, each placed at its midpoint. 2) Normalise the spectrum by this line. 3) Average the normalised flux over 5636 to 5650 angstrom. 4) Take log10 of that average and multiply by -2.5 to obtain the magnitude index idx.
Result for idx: 0.01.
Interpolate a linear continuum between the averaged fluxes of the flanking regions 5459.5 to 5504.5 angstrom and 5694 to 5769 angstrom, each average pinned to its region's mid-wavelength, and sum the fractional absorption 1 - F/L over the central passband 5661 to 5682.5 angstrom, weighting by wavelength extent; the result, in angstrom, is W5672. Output 0.2 angstrom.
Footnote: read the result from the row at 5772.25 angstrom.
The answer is 133.7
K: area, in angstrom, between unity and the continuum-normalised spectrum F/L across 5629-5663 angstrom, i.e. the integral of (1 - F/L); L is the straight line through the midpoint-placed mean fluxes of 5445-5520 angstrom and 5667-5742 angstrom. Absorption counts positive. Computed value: 0.4 angstrom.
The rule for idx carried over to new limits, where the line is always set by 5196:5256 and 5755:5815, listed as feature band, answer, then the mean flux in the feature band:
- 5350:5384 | -0.010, 139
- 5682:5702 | -0.010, 135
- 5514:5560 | -0.010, 137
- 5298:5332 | -0.009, 139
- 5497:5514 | -0.018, 138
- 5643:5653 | 0.000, 135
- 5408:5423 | -0.012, 139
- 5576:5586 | 0.017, 133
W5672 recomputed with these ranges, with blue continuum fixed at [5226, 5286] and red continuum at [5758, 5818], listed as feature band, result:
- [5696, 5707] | 0.0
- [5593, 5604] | 0.2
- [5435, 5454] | -0.4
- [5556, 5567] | -0.1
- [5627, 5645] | 0.0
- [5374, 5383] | -0.2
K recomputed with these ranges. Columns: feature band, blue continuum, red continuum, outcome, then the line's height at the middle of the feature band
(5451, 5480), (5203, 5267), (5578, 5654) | -0.1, 136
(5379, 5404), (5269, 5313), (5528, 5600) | 0.1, 138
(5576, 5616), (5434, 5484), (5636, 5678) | 0.4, 135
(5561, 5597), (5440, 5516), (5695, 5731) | 0.9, 137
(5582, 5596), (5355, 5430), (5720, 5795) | 0.4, 136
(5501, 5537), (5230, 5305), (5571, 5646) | -0.3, 135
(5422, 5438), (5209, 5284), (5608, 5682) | 0.0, 136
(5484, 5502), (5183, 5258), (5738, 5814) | -0.4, 135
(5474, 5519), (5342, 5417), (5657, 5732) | -0.4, 137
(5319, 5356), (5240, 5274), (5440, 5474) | -0.2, 137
